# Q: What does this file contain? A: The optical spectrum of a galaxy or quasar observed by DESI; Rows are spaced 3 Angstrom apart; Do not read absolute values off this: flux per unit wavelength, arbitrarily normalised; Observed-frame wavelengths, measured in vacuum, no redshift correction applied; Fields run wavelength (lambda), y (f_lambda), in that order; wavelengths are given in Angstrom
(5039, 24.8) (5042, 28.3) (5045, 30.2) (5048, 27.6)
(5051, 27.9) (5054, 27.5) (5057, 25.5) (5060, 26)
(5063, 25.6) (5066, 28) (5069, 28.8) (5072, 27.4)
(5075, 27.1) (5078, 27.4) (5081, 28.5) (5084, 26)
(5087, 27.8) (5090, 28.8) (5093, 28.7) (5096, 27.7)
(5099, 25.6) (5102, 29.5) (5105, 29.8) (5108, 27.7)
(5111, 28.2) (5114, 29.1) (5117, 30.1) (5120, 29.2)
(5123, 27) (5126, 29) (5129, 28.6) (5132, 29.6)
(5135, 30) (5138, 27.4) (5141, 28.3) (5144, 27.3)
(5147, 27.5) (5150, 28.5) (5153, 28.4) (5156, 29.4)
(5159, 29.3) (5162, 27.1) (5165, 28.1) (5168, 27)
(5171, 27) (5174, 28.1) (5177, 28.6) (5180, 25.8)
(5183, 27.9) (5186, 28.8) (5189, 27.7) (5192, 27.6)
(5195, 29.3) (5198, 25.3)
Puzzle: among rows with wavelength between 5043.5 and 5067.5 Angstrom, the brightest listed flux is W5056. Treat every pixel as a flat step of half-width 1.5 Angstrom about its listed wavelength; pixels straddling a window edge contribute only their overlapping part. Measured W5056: 30.2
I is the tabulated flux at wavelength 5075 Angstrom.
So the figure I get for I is 27.1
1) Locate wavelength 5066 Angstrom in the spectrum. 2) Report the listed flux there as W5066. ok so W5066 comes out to 28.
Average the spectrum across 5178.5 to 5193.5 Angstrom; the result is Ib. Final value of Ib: 27.6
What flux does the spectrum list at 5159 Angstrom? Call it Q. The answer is 29.3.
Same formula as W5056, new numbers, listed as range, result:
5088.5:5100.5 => 28.8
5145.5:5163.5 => 29.4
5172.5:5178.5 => 28.6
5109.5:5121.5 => 30.1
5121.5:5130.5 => 29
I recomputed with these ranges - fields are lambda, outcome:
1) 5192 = 27.6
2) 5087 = 27.8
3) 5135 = 30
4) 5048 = 27.6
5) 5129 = 28.6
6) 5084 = 26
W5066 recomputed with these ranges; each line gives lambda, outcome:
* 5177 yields 28.6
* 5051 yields 27.9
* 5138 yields 27.4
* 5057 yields 25.5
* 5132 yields 29.6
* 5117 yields 30.1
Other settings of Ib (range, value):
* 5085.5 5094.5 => 28.4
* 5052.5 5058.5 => 26.5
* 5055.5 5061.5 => 25.8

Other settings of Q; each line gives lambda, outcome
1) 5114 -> 29.1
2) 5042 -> 28.3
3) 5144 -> 27.3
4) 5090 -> 28.8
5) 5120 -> 29.2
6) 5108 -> 27.7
